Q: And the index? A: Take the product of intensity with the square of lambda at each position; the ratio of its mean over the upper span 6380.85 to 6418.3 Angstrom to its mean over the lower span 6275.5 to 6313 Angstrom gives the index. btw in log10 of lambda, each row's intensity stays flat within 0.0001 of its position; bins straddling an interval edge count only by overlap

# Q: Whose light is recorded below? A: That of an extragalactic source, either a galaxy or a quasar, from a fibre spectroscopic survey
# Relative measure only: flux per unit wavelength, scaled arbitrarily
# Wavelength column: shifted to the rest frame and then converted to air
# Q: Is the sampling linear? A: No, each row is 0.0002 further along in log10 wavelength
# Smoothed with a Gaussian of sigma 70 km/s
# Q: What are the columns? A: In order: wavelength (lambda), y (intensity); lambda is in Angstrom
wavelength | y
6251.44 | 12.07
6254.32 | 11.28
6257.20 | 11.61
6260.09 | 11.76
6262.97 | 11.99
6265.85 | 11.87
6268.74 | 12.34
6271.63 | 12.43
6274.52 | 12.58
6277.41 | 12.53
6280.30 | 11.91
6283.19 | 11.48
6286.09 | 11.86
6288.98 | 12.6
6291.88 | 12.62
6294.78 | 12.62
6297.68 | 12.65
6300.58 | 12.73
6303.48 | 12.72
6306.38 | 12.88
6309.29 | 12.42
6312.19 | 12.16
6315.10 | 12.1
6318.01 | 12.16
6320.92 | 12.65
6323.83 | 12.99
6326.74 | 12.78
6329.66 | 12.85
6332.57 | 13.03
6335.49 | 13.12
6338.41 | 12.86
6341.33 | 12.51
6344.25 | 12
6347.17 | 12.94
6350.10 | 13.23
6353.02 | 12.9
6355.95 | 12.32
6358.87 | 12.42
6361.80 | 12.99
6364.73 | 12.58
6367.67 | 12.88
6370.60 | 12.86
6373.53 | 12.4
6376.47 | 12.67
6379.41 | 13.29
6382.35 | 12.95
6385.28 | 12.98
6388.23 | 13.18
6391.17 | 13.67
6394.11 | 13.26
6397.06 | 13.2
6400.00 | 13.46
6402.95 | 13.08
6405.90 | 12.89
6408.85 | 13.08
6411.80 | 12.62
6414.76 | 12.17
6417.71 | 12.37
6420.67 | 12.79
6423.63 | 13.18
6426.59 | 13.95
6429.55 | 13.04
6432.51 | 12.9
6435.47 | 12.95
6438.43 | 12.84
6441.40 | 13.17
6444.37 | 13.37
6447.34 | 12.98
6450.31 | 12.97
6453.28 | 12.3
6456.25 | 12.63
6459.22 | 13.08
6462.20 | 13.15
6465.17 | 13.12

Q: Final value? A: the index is 1.1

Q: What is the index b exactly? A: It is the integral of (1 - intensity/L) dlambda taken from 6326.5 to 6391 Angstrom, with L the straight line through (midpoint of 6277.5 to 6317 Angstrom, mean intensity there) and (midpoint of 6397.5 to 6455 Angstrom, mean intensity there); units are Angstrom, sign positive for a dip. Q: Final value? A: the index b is -0.9 Angstrom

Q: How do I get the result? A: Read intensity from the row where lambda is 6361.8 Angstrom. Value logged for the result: 12.99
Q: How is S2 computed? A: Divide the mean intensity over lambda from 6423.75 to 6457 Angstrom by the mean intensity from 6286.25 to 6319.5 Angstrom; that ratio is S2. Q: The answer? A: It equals 1.0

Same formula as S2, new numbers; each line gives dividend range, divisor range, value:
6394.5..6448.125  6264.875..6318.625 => 1.05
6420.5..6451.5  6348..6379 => 1.03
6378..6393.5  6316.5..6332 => 1.04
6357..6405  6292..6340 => 1.03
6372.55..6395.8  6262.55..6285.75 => 1.08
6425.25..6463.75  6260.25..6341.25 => 1.04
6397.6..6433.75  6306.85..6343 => 1.03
